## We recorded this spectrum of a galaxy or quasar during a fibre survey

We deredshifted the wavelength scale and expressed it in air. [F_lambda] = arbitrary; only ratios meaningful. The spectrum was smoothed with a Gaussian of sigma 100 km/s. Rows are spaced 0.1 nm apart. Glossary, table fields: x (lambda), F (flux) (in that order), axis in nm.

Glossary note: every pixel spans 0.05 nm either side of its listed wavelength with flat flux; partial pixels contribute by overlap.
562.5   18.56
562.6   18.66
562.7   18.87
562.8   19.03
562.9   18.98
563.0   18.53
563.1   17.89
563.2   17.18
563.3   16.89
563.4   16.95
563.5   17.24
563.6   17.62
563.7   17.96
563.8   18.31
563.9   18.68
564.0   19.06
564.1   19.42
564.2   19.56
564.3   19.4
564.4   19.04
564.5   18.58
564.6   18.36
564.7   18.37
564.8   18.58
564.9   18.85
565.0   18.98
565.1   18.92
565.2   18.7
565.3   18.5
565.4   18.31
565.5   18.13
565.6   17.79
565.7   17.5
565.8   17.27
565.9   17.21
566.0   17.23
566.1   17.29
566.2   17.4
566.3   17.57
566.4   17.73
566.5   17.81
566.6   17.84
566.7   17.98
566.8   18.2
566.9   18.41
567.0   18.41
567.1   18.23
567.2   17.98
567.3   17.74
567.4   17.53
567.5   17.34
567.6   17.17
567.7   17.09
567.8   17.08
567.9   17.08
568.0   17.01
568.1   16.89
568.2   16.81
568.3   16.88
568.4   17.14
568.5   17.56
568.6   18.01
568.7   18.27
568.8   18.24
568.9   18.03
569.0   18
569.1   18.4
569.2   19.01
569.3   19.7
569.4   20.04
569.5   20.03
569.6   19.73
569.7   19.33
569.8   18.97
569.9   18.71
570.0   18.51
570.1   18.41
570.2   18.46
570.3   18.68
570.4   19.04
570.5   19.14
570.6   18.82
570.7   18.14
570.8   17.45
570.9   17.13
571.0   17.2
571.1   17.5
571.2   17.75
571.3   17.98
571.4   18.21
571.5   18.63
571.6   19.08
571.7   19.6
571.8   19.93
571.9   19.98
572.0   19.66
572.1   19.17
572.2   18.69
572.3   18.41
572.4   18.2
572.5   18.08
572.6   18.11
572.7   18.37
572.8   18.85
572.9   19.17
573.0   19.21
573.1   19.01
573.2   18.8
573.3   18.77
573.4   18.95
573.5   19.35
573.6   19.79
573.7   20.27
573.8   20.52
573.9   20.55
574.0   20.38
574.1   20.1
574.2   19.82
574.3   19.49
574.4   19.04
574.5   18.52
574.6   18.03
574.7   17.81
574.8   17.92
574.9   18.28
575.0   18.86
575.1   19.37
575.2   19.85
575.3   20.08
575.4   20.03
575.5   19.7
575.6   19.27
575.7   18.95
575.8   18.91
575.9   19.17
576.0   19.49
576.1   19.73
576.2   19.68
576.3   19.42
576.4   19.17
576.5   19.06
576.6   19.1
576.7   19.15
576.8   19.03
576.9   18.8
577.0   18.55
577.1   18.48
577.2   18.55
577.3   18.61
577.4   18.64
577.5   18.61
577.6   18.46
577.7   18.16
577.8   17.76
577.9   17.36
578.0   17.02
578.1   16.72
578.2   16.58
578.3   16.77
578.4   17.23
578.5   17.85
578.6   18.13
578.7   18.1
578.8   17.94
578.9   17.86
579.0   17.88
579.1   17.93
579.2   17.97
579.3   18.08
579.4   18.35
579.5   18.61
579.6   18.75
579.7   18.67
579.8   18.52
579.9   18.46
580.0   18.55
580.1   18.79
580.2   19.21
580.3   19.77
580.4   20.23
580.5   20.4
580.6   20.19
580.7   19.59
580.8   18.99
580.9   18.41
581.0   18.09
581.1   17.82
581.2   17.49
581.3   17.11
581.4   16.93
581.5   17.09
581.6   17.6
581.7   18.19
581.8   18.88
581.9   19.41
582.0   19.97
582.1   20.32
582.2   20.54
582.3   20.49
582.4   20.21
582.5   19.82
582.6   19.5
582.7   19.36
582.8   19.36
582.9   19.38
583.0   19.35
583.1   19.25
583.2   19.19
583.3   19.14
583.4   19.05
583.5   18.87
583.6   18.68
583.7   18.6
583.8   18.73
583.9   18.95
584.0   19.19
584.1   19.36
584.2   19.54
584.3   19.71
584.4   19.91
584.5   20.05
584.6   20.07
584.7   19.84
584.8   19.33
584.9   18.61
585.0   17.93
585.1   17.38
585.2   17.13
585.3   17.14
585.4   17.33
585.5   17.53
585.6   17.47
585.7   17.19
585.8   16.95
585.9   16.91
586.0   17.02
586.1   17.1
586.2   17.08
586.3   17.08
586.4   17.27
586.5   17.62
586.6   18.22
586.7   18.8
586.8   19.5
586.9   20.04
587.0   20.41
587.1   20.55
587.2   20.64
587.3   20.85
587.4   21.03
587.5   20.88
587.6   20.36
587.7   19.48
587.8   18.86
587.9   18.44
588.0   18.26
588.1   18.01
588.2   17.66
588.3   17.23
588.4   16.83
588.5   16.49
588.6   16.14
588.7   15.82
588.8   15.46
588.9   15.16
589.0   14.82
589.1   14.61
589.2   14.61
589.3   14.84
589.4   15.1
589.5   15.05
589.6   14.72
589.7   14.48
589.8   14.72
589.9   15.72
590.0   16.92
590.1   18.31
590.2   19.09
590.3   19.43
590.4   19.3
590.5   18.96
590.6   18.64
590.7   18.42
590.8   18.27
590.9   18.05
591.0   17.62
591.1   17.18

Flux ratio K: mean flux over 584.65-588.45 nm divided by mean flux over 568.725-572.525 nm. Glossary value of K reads 0.99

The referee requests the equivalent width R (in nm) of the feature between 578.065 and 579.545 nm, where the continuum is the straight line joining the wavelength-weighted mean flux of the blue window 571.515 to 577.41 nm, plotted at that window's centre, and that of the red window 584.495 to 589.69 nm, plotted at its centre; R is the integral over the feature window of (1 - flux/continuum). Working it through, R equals 0.072 nm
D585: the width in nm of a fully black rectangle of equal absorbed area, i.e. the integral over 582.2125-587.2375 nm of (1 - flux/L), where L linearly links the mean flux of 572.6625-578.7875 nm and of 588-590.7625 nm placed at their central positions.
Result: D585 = -0.41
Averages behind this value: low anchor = 18.8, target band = 18.8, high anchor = 16.6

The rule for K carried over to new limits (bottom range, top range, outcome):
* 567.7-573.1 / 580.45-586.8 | 1.01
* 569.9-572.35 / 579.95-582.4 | 1.02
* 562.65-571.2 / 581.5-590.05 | 1.00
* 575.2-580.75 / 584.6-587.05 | 0.96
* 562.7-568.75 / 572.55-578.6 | 1.05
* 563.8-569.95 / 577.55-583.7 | 1.02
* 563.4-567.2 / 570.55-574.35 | 1.04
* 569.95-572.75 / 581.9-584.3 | 1.05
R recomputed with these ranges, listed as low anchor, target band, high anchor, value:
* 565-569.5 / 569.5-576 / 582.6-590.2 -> -0.37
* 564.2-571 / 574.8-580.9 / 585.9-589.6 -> -0.27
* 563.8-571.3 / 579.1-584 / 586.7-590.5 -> -0.31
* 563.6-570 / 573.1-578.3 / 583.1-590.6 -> -0.24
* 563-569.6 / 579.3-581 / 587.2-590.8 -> -0.14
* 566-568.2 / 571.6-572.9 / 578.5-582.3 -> -0.07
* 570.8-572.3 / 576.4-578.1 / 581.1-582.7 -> 0.03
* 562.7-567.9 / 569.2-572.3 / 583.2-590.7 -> -0.13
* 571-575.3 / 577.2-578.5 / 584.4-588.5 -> 0.08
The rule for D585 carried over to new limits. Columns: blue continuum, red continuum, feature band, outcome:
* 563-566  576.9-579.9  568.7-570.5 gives -0.07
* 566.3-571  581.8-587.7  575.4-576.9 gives -0.06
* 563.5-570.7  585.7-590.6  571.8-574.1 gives -0.15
